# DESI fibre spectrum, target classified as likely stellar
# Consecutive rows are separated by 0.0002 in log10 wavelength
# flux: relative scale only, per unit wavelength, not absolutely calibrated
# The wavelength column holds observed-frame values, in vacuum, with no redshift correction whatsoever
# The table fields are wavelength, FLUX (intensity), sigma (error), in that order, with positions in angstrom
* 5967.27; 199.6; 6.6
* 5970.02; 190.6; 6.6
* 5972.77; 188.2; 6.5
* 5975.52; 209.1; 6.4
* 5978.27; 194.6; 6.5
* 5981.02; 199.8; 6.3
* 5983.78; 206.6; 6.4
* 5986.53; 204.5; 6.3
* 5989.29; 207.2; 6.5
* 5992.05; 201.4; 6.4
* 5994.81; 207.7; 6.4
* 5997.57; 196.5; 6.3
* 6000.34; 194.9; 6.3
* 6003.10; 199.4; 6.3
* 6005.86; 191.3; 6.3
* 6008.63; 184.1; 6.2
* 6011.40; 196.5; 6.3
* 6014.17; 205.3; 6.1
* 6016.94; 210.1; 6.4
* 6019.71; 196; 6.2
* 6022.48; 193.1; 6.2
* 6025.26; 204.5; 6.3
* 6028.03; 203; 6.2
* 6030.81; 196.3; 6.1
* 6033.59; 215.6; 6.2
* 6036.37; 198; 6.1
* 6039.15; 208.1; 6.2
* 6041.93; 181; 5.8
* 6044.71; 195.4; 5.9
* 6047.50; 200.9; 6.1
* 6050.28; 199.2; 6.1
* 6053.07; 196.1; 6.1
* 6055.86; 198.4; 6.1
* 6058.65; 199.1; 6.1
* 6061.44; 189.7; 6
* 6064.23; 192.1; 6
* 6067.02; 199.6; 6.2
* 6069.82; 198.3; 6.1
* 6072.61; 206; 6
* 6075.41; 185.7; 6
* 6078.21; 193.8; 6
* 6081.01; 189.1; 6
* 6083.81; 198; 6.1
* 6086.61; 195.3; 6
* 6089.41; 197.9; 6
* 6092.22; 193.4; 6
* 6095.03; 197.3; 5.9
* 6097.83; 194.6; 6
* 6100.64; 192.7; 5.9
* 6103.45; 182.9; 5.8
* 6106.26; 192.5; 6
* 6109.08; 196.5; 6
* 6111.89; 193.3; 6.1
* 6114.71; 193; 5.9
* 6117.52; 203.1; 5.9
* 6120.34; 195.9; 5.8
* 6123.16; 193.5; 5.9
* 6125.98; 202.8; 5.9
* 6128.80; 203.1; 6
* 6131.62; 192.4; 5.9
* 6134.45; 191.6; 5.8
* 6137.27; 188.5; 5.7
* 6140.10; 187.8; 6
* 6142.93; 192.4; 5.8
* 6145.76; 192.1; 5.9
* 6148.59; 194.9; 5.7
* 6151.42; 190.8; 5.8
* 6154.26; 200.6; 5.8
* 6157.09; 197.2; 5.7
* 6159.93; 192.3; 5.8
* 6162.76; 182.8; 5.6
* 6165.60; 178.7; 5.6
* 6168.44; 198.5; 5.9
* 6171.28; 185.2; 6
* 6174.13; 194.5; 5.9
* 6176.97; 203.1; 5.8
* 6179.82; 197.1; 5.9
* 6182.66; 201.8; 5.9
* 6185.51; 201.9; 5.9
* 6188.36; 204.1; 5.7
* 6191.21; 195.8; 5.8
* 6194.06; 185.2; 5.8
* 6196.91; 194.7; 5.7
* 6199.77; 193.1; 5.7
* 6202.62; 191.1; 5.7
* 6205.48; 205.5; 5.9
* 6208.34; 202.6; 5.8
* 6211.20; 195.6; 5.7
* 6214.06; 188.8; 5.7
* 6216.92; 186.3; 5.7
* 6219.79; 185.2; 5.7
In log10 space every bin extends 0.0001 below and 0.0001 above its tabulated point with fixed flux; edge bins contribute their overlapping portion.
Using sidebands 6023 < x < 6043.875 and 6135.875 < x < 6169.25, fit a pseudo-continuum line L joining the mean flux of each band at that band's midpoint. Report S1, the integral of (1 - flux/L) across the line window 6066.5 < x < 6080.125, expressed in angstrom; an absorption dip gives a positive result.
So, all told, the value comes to 0.1 angstrom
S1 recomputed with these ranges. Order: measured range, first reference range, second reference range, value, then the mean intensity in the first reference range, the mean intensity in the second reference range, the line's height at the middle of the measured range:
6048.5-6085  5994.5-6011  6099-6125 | -0.3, 195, 194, 194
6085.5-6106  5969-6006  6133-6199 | 0.3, 200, 194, 196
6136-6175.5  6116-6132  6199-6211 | 1.5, 199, 198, 199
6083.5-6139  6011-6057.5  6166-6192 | 1.0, 200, 197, 199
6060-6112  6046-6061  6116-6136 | 1.0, 198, 197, 198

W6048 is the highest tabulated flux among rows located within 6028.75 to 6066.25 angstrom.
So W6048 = 215.6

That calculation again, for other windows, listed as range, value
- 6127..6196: 204.1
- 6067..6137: 206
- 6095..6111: 197.3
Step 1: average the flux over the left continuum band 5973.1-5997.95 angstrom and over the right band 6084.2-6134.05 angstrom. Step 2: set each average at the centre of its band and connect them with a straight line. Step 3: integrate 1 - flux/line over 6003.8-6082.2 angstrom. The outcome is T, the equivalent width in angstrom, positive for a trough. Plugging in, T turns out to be 0.7 angstrom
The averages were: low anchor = 203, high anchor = 195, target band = 197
